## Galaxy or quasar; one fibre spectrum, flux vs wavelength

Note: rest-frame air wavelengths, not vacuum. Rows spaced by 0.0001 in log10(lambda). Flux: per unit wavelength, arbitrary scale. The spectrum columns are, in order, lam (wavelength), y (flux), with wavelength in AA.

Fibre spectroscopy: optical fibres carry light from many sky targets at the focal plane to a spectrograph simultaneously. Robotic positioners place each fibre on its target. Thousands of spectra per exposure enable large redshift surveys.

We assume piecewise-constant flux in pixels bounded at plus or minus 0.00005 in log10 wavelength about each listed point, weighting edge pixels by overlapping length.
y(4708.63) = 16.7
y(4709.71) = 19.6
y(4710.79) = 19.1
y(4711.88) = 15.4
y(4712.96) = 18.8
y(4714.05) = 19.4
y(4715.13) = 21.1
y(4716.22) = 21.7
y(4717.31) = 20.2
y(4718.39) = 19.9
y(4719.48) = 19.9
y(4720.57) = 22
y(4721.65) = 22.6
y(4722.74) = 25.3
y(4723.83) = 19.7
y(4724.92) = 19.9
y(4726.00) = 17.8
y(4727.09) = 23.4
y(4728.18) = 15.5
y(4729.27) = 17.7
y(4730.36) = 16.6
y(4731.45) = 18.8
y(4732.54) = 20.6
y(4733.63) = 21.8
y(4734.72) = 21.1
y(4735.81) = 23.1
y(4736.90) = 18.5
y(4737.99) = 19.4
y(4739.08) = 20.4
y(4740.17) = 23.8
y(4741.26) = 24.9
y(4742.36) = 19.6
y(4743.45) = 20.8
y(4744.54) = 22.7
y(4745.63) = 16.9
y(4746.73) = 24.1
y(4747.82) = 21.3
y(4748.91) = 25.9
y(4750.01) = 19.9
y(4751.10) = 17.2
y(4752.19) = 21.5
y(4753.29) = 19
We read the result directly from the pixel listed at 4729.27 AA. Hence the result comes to 17.7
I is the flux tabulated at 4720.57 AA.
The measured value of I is 22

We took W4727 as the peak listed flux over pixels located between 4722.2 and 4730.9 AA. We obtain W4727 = 25.3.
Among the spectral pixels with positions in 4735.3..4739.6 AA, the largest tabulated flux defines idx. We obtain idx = 23.1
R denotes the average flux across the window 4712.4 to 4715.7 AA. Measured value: 19.8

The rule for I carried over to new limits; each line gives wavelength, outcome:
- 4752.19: 21.5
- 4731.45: 18.8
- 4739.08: 20.4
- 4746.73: 24.1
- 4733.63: 21.8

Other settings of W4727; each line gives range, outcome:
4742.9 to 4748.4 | 24.1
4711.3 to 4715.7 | 21.1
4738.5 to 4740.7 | 23.8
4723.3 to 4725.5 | 19.9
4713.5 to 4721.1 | 22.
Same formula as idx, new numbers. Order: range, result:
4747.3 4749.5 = 25.9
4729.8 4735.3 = 21.8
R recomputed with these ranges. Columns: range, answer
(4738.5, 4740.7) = 22.1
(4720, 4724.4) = 22.4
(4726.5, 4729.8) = 18.8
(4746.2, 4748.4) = 22.8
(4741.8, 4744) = 20.2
